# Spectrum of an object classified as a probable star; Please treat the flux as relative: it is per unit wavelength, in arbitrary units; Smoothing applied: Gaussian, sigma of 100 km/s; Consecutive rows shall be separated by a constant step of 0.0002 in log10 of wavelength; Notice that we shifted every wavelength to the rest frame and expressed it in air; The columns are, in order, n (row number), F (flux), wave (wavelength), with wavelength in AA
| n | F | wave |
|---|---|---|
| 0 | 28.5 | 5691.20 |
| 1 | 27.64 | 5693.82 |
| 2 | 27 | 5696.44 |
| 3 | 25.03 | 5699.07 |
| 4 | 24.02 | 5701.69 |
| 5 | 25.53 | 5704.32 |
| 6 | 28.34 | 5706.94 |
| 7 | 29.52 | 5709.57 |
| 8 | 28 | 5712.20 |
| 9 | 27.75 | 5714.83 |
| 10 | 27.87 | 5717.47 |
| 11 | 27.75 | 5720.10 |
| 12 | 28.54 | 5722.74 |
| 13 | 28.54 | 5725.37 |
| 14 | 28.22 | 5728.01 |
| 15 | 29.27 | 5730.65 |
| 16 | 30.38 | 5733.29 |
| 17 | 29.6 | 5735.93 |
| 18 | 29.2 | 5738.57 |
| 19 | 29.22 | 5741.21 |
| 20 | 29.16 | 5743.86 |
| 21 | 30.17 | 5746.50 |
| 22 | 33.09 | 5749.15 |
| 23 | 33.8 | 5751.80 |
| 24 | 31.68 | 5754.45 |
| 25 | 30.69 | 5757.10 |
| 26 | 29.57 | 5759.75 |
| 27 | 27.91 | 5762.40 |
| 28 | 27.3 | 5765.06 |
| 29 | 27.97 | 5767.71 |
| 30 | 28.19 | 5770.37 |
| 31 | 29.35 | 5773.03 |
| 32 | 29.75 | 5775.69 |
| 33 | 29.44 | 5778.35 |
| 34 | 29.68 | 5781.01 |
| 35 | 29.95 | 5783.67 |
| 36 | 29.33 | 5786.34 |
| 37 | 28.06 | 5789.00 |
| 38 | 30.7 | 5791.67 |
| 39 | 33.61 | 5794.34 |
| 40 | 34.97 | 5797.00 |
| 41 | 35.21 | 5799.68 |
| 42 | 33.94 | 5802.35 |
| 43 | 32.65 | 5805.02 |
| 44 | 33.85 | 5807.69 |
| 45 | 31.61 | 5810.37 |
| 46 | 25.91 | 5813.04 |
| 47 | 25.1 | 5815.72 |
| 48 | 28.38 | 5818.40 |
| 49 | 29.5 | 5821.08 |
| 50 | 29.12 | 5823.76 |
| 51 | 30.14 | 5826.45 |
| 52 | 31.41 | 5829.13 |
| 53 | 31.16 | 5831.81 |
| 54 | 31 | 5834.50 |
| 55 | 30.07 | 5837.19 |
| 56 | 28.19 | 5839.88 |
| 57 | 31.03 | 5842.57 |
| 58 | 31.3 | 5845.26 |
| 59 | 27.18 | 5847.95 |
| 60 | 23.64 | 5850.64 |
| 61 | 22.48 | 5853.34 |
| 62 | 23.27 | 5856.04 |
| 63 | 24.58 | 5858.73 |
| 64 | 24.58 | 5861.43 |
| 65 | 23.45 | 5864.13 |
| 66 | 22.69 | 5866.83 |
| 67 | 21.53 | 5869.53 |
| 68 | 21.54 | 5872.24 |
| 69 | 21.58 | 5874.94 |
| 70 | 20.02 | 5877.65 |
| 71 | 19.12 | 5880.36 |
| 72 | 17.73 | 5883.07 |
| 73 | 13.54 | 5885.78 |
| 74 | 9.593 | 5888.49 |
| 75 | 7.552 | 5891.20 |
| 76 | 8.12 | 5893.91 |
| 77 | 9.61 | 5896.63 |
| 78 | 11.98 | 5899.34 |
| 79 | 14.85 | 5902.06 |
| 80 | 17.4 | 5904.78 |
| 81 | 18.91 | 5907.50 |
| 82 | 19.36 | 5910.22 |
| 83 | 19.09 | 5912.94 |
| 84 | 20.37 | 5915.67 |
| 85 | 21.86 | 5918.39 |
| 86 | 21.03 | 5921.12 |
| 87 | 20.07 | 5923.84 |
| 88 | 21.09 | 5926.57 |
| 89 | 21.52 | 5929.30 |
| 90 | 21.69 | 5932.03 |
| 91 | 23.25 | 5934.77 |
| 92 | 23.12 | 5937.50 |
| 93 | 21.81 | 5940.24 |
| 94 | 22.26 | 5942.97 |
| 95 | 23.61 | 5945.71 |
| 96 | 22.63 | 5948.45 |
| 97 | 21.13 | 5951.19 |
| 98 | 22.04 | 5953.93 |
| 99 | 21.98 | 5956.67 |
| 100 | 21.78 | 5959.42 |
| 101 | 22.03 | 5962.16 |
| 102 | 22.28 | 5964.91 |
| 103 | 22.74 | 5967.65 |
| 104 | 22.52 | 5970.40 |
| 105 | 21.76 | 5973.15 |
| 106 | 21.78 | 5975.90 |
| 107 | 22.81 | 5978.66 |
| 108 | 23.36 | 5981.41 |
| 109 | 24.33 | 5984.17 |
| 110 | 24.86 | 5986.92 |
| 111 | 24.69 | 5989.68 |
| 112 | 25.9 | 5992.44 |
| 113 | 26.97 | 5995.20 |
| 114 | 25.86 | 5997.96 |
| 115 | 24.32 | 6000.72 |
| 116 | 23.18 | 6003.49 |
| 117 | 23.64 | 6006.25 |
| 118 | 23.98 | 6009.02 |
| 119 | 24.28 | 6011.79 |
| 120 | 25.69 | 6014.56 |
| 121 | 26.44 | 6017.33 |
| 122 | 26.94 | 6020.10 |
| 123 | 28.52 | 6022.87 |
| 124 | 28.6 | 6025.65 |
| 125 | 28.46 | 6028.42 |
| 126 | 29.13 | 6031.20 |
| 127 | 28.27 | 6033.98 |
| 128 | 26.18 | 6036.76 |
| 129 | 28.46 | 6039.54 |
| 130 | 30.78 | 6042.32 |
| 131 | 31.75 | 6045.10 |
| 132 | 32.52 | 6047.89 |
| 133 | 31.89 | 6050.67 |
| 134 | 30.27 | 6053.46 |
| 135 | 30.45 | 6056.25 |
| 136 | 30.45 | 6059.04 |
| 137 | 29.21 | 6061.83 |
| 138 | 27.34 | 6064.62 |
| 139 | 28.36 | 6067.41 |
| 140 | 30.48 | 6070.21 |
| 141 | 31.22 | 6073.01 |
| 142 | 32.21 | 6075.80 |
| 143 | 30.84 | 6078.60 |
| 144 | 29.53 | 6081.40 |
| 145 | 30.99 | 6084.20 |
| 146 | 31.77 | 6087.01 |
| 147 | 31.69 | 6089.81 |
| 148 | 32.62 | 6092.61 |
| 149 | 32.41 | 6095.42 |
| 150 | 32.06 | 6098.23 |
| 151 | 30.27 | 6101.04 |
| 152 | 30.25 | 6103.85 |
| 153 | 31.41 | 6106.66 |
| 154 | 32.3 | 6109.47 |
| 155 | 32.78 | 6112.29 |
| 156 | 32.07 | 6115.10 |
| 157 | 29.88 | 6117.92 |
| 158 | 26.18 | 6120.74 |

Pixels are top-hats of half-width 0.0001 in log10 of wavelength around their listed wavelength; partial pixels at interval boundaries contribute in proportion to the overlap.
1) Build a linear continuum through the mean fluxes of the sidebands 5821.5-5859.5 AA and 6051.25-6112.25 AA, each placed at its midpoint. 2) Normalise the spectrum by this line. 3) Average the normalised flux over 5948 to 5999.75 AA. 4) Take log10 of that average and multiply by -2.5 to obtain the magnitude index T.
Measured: 0.27 mag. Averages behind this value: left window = 28.3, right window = 30.8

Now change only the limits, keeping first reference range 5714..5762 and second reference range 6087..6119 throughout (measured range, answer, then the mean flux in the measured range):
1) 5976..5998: 0.252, 24.6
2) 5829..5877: 0.169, 25.9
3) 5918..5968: 0.365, 22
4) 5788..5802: -0.094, 32.7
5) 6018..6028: 0.119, 28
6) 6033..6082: 0.048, 30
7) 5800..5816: -0.040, 31.2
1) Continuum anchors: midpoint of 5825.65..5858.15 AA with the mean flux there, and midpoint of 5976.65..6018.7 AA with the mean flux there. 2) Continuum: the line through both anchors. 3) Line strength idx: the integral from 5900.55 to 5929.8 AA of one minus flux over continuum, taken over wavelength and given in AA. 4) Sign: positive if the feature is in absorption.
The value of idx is 7.77 AA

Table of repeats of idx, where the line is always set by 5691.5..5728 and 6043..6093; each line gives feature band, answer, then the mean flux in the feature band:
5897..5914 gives 7.42 AA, 16.5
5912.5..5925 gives 3.73 AA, 20.6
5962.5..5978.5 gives 4.06 AA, 22.2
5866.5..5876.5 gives 2.49 AA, 21.7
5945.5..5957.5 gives 3.03 AA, 22.2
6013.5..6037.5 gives 2.12 AA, 27.6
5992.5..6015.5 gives 4.08 AA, 24.8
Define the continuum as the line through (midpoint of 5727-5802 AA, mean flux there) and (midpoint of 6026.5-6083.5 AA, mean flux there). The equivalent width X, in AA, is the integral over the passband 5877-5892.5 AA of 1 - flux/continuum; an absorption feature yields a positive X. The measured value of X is 8.1 AA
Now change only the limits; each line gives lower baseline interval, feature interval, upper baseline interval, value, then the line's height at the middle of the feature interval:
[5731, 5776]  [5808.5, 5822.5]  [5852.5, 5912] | -2.5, 24.1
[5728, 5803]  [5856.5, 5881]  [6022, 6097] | 6.5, 30.3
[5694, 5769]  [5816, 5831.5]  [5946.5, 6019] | -1.5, 26.9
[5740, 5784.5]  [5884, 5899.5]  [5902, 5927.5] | 8.1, 21.1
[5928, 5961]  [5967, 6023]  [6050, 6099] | 2.4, 25.5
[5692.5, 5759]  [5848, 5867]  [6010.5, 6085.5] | 3.4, 29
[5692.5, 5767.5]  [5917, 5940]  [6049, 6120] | 6.3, 29.9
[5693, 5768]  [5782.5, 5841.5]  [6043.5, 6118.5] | -2.8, 29.3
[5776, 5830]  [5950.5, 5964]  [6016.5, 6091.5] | 3.7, 30.1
